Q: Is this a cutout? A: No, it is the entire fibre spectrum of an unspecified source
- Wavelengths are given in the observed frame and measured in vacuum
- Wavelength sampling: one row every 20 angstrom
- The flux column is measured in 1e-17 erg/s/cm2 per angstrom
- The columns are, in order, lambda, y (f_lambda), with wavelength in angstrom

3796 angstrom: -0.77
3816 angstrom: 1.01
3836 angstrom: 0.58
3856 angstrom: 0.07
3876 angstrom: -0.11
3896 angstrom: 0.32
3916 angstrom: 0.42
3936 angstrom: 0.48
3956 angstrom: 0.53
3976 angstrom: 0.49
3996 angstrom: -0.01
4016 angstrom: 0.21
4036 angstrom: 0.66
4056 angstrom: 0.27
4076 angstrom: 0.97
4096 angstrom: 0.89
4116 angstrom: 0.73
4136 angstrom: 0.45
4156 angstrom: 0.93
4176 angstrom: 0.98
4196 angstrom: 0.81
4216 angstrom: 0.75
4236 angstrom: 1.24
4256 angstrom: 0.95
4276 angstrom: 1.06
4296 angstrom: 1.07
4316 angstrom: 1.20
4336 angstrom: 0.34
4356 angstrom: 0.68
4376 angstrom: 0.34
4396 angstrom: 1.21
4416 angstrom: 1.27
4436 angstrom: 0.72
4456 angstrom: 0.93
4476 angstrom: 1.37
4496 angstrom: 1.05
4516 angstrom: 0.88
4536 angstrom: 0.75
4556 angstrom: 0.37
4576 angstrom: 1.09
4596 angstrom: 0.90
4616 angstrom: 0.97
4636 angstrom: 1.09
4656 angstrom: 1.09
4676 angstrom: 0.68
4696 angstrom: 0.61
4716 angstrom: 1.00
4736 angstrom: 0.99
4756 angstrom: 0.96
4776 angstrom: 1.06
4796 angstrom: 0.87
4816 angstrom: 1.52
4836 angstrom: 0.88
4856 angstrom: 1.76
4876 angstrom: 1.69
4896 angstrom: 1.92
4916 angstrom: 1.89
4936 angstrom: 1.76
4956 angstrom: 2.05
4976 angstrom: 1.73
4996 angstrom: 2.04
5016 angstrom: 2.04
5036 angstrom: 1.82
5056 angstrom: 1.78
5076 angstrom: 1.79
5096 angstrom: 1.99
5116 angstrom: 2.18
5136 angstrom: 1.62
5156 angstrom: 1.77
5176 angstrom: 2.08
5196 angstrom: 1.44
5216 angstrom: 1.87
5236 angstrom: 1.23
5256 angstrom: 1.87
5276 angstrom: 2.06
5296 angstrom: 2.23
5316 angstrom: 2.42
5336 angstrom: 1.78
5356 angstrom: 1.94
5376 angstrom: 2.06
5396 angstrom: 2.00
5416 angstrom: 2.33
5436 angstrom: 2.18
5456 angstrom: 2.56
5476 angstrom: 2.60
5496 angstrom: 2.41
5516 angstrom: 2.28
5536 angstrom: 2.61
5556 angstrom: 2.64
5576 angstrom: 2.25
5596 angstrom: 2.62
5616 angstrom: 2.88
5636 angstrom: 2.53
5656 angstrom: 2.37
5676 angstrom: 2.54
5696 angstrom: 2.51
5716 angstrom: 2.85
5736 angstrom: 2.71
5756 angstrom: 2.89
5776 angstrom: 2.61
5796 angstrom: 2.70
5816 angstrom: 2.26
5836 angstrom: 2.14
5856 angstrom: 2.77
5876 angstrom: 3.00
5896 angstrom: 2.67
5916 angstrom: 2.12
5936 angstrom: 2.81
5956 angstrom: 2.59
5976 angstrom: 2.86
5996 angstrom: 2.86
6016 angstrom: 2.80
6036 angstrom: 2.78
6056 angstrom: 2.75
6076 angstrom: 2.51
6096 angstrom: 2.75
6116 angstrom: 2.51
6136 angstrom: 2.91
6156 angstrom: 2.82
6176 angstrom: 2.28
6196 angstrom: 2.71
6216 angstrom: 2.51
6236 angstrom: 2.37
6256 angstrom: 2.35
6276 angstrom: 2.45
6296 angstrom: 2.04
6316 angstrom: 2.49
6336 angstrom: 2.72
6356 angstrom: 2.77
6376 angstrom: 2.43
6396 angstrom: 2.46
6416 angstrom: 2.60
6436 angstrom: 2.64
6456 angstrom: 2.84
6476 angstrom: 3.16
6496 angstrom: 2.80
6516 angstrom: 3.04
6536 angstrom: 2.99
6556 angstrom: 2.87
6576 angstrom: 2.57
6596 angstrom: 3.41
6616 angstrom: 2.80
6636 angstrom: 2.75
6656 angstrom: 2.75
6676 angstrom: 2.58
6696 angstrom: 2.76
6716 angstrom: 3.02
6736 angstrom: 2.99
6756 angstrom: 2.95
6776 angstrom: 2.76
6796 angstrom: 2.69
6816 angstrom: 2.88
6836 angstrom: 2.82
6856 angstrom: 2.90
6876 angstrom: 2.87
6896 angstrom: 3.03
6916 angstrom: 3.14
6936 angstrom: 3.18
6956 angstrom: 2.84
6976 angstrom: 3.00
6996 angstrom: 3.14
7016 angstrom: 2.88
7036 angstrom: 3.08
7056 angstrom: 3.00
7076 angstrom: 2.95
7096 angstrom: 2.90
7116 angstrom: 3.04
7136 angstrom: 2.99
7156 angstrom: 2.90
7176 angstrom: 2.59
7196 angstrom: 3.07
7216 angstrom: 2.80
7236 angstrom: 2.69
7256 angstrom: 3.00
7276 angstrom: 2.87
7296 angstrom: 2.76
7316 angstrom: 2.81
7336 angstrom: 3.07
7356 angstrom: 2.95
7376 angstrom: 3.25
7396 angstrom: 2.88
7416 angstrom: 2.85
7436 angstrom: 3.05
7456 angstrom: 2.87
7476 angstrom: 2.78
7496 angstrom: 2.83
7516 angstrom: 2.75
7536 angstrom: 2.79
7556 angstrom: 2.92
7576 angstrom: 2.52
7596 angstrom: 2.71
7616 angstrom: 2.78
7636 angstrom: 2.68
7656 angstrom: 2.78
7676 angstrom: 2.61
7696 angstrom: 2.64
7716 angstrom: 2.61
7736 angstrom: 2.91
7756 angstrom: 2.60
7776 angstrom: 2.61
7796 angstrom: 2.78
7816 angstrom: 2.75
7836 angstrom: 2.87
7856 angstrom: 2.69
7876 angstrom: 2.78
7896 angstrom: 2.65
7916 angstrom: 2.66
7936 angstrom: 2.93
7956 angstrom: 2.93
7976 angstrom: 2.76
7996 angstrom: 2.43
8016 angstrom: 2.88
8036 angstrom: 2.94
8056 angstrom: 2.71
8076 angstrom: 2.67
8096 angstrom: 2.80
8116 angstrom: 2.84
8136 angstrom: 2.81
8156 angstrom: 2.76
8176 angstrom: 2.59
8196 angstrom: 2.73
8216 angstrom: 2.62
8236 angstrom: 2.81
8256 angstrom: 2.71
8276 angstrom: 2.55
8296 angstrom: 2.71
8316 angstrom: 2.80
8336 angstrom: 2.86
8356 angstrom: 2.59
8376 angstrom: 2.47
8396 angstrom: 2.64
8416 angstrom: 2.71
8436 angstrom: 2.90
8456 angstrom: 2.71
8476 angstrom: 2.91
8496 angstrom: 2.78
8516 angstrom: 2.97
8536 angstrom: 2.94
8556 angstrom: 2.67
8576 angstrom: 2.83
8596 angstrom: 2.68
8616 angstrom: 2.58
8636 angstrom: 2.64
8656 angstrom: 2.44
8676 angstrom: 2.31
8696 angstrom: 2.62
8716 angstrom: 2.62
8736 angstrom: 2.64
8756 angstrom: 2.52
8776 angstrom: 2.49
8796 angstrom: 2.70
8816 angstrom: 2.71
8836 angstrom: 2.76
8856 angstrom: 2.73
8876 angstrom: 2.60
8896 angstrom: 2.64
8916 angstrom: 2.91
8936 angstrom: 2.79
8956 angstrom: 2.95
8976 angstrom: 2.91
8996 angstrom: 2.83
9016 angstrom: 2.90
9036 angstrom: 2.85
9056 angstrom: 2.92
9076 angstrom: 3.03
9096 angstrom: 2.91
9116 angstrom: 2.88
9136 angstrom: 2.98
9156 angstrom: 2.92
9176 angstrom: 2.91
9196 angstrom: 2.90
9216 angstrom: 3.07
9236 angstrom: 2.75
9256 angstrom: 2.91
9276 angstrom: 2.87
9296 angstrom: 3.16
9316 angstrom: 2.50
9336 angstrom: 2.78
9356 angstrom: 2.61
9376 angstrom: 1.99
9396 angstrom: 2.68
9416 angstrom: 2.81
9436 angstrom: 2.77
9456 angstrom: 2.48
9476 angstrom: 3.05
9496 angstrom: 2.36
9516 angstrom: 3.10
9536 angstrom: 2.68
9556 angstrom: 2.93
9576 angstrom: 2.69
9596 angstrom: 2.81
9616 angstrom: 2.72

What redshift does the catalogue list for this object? 0.218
